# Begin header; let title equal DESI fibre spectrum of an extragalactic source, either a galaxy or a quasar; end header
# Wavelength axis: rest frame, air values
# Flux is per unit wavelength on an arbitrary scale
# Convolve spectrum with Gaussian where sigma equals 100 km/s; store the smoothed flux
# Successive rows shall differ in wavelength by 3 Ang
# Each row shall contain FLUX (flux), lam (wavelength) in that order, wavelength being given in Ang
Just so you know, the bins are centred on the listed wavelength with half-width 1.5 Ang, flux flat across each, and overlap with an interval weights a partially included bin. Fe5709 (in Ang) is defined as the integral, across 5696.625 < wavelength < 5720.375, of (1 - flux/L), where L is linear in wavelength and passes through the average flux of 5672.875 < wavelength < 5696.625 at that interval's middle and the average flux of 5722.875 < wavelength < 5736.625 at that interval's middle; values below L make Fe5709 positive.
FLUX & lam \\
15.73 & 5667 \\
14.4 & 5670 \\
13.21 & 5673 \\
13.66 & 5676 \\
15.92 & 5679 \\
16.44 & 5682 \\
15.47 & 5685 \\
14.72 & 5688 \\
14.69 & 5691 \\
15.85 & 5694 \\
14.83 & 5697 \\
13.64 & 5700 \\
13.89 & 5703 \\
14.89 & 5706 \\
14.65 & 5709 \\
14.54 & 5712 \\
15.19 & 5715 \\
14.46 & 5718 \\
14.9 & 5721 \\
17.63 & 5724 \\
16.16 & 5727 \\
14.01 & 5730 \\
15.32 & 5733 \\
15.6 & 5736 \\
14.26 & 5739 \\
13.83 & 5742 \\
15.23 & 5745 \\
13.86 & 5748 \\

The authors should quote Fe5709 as 1.4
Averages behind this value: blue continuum 15.1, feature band 14.5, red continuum 15.7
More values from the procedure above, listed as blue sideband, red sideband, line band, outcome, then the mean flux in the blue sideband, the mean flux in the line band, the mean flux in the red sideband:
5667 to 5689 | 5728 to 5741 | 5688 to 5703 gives 0.2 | 14.9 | 14.7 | 14.8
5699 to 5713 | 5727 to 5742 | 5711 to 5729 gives -1.1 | 14.3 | 15.5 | 14.8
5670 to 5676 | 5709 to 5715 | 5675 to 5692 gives -1.6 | 13.6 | 15.2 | 14.7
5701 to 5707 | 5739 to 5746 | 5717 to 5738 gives -1.6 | 14.3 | 15.4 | 14.4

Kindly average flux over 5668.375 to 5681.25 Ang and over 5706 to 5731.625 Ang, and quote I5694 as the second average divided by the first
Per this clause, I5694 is 1.05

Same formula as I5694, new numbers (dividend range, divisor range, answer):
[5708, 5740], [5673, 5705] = 1.02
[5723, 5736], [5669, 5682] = 1.08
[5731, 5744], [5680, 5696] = 0.96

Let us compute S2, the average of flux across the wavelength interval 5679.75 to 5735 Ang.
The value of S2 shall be 15.1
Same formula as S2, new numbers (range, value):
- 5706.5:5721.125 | 14.7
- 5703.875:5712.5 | 14.7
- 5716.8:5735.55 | 15.4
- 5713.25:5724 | 15.2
